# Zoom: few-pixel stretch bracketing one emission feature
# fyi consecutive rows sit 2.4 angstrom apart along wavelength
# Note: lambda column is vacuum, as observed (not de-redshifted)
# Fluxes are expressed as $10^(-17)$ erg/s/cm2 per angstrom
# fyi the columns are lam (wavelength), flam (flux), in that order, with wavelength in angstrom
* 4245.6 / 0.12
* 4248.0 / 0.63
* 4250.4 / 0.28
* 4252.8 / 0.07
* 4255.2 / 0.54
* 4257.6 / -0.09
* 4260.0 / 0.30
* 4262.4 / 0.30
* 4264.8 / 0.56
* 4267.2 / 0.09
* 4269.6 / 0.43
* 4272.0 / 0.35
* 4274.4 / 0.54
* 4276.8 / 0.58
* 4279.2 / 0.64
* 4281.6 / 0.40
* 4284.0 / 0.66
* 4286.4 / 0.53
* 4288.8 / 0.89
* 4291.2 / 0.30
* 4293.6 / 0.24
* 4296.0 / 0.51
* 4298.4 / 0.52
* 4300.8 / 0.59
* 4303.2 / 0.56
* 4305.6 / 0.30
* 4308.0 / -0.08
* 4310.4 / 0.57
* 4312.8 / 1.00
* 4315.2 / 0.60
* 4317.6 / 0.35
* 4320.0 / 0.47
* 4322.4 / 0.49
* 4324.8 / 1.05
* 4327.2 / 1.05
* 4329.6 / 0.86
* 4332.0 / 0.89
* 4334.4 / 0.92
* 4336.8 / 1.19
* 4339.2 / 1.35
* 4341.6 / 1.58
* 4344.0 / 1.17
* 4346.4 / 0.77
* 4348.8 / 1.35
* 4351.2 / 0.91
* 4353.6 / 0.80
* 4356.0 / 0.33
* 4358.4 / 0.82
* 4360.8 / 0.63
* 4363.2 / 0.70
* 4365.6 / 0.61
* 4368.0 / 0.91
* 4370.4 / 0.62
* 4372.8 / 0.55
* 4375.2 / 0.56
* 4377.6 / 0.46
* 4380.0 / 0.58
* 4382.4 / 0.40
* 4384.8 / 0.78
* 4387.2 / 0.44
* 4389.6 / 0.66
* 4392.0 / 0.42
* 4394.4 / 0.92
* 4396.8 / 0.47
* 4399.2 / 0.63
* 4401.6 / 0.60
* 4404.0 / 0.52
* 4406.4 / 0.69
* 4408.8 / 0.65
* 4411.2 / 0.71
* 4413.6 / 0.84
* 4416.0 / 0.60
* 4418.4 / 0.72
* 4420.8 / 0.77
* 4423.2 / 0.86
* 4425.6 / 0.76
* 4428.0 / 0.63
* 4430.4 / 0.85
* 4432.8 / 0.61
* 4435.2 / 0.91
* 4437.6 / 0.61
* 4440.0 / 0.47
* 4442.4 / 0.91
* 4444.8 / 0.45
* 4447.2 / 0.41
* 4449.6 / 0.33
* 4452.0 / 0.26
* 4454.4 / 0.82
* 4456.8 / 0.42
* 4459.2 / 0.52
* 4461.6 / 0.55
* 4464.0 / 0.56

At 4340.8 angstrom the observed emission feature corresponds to Lyman alpha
